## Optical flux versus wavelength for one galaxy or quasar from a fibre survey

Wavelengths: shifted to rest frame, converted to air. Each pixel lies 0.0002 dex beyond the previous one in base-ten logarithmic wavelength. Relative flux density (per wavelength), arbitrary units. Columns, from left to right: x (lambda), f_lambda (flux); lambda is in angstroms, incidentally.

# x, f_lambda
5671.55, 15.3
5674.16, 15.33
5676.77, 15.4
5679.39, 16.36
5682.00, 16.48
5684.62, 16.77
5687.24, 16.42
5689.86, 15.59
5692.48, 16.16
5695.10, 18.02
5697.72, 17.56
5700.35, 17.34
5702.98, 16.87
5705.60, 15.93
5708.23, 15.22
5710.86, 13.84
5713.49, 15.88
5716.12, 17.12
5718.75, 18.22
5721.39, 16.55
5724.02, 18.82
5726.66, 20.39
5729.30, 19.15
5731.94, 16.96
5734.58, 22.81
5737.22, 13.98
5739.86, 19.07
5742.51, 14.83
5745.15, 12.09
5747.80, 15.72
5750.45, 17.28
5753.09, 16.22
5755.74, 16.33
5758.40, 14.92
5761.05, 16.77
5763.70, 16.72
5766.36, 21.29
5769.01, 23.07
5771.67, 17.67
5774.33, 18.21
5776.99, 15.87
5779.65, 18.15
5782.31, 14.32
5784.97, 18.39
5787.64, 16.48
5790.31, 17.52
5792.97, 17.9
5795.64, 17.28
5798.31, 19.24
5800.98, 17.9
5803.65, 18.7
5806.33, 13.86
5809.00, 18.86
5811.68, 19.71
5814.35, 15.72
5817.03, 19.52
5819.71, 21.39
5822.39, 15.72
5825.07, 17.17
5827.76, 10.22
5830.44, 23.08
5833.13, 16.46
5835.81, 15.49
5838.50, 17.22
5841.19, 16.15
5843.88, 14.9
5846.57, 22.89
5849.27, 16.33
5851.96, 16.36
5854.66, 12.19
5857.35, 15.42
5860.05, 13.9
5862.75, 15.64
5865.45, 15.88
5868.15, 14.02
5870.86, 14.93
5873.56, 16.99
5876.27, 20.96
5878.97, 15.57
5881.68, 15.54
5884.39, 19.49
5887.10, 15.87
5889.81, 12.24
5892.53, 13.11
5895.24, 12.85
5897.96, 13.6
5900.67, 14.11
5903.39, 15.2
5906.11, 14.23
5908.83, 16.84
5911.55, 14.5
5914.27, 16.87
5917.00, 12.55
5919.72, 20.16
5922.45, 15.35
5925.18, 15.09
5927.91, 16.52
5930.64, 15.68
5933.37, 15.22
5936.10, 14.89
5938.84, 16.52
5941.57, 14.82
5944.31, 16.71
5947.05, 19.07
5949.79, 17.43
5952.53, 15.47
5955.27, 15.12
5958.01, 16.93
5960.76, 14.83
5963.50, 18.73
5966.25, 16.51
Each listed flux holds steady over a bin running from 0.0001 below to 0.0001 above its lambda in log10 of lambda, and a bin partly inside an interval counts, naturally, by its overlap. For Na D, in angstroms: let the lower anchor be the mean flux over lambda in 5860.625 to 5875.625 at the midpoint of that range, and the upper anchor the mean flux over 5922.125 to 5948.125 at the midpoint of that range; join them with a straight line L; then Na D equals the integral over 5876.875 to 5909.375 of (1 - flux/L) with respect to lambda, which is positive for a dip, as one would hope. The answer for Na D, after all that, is 1.6 angstroms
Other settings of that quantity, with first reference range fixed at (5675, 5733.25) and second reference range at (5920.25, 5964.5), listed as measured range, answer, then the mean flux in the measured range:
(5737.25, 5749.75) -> 1.03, 15.4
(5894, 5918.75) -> 2.54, 14.6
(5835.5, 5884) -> 0.64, 16.2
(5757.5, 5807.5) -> -2.96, 17.6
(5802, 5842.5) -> -1.85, 17.3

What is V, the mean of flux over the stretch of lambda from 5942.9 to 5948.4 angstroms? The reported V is 17.8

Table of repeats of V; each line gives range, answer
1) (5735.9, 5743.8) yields 16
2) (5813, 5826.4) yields 17.9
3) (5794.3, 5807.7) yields 17.4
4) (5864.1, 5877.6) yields 16.5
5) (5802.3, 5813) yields 17.8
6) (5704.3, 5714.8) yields 15.2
